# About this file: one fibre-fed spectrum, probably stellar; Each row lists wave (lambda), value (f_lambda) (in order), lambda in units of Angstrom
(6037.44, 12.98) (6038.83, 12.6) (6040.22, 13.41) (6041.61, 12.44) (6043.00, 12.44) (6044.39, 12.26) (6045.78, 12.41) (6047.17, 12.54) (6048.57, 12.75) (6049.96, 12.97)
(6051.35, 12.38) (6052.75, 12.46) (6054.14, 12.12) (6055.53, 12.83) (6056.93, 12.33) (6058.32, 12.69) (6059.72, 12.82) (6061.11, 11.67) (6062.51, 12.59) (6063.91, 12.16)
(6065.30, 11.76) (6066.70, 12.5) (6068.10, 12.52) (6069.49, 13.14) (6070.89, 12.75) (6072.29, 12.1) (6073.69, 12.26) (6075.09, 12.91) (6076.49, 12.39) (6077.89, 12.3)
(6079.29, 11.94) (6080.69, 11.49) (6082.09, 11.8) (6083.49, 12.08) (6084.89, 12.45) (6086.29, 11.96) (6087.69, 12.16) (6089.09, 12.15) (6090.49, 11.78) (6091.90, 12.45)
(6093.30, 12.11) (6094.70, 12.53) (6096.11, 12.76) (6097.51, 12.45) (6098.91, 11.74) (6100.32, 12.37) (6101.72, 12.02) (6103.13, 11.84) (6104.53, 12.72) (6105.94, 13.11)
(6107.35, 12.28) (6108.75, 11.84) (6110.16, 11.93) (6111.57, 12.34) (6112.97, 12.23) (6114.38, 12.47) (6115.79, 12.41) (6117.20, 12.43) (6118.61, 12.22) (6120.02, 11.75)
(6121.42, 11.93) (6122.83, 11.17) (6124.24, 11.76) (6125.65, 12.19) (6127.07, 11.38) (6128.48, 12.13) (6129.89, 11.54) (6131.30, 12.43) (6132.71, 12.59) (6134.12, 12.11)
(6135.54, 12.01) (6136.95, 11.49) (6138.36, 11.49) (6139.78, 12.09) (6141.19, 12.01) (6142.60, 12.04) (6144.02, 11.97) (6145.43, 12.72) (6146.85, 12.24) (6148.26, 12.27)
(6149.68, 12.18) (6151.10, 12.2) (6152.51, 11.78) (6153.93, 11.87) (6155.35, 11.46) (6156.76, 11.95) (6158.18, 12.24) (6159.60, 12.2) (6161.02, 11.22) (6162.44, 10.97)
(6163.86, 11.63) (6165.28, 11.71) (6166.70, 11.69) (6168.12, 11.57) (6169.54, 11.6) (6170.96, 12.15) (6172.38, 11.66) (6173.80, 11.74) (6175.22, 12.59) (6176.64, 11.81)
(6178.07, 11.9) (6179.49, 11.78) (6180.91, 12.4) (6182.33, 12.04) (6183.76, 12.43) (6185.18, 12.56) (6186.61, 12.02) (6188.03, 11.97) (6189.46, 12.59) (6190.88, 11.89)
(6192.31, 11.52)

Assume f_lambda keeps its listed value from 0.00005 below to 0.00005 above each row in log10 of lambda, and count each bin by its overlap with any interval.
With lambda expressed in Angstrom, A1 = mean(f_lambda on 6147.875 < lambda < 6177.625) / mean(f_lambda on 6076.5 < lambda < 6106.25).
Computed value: 1.0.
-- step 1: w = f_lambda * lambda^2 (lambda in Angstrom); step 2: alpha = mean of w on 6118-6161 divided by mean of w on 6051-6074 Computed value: 1.0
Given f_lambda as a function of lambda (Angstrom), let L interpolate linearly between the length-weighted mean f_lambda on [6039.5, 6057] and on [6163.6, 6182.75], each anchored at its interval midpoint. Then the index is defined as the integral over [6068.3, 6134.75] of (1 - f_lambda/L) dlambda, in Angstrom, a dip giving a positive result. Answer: 0.5 Angstrom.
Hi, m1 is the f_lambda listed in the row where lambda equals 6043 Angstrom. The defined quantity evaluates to 12.44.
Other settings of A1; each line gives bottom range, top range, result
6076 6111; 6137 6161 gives 0.99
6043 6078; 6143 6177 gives 0.95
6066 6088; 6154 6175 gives 0.95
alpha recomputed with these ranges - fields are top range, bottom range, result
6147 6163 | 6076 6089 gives 1.01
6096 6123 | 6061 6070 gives 1.00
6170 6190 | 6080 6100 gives 1.03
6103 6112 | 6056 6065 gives 1.01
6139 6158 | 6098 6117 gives 1.00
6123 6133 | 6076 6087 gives 1.01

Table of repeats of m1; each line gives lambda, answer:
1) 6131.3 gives 12.43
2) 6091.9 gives 12.45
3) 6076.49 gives 12.39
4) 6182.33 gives 12.04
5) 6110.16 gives 11.93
